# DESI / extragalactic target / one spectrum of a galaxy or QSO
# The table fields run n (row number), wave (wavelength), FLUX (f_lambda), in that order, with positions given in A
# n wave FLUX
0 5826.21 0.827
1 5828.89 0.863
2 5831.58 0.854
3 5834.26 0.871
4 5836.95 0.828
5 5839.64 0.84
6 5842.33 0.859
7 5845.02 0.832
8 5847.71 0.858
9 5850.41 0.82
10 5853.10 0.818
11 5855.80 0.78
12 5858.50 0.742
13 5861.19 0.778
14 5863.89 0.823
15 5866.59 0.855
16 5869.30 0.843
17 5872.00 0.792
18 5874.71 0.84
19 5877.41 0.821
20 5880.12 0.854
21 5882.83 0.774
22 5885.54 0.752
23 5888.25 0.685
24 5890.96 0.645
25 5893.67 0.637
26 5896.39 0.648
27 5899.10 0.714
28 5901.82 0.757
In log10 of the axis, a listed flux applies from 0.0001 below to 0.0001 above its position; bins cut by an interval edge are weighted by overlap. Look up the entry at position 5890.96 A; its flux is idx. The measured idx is 0.645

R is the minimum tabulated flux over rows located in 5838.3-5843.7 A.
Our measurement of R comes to 0.84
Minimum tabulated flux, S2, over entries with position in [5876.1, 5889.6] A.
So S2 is 0.685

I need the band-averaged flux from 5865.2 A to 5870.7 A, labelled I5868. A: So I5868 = 0.848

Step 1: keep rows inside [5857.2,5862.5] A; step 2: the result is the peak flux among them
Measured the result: 0.778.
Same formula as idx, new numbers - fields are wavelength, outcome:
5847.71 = 0.858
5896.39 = 0.648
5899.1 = 0.714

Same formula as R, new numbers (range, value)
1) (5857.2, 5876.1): 0.742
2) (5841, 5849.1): 0.832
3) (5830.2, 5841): 0.828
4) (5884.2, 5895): 0.637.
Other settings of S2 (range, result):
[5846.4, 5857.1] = 0.78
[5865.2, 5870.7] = 0.843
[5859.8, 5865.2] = 0.778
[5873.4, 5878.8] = 0.821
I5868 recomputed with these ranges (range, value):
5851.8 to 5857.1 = 0.798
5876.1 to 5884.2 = 0.816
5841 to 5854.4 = 0.838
